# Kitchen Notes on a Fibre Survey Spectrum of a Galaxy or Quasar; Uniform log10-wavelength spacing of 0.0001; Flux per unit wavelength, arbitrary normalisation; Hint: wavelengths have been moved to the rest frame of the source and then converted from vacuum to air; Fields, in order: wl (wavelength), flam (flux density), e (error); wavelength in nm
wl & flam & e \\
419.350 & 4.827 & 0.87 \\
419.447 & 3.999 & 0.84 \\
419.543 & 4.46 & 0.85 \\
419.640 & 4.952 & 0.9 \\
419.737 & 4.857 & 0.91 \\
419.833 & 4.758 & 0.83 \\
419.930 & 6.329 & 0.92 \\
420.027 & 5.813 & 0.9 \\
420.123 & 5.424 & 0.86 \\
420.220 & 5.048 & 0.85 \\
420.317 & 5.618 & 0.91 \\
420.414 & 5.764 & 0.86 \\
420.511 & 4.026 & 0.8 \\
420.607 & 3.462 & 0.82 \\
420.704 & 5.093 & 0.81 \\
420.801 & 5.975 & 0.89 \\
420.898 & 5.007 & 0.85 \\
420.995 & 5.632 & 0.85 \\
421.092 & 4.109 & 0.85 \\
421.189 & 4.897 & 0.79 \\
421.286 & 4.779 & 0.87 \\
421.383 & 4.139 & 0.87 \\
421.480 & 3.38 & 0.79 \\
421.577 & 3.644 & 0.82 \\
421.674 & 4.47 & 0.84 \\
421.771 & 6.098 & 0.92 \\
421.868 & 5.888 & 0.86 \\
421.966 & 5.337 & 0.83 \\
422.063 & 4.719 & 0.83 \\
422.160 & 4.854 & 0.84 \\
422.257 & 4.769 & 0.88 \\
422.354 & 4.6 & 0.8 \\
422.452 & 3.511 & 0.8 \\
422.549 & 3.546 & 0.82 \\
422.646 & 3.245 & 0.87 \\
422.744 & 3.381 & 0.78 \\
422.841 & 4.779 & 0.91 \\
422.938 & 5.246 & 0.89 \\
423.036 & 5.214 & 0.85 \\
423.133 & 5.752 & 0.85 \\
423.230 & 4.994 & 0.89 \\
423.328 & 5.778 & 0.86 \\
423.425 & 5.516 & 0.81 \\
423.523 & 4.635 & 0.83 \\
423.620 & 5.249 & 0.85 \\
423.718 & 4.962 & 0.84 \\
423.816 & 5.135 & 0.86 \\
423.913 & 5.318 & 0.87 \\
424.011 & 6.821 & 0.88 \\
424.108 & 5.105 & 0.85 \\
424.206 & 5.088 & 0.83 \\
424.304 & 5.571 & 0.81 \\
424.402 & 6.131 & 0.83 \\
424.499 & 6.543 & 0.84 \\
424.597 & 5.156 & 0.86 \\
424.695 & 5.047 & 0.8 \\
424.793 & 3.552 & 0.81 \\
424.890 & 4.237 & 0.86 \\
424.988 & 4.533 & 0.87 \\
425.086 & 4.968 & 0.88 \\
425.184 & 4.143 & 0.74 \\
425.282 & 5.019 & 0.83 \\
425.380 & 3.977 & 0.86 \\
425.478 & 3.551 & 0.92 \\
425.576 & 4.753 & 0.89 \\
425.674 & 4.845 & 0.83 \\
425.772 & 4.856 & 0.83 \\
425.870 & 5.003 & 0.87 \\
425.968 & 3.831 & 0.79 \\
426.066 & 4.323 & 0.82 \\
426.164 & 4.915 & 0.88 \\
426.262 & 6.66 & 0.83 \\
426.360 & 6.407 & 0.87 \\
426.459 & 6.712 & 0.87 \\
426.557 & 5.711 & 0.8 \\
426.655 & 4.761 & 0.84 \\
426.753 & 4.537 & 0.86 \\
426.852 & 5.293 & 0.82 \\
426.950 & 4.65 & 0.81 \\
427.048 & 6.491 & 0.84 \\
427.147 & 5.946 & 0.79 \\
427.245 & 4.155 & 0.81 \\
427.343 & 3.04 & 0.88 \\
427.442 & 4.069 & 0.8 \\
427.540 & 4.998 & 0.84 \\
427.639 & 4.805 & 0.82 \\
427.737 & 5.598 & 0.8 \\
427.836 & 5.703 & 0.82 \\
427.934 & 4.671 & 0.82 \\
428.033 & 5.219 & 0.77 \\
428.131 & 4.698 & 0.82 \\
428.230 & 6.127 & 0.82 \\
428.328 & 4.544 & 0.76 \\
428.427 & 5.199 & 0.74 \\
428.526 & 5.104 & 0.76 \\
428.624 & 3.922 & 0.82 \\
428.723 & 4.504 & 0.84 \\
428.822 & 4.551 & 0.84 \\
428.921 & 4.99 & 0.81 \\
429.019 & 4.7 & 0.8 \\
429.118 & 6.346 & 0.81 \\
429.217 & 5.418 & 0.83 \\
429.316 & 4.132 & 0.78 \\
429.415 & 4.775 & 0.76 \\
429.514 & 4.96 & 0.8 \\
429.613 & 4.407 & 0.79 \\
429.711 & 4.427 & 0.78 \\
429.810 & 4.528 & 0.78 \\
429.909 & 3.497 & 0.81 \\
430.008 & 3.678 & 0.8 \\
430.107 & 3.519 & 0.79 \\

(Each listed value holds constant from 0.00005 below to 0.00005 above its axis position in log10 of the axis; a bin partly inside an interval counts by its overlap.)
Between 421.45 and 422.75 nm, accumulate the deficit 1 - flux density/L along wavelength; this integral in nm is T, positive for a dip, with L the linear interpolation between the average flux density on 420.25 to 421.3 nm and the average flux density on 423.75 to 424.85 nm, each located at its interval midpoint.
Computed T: 0.17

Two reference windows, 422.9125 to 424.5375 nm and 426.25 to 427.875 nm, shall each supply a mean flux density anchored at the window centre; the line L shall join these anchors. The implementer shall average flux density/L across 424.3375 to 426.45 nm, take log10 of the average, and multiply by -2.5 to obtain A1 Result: 0.091 mag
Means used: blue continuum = 5.47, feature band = 4.92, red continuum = 5.23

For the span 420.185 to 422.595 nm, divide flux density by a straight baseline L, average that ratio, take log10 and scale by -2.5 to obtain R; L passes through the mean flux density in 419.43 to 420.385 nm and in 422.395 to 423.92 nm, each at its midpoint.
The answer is 0.06 mag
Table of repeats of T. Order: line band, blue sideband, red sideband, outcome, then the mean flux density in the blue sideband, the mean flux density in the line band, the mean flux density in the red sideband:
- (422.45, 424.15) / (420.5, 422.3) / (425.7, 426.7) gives 0.018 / 4.77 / 4.94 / 5.31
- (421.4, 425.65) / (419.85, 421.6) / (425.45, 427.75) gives 0.100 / 4.91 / 4.84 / 5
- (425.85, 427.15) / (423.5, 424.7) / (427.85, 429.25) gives -0.034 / 5.47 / 5.36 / 5.01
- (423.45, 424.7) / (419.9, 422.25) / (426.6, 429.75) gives -0.132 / 4.96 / 5.46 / 4.9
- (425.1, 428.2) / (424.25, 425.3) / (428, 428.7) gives 0.010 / 4.99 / 4.95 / 4.95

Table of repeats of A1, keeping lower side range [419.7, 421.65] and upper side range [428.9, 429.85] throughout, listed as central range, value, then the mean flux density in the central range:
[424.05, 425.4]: -0.02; 4.97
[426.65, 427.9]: -0.01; 4.93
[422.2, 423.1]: 0.14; 4.29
